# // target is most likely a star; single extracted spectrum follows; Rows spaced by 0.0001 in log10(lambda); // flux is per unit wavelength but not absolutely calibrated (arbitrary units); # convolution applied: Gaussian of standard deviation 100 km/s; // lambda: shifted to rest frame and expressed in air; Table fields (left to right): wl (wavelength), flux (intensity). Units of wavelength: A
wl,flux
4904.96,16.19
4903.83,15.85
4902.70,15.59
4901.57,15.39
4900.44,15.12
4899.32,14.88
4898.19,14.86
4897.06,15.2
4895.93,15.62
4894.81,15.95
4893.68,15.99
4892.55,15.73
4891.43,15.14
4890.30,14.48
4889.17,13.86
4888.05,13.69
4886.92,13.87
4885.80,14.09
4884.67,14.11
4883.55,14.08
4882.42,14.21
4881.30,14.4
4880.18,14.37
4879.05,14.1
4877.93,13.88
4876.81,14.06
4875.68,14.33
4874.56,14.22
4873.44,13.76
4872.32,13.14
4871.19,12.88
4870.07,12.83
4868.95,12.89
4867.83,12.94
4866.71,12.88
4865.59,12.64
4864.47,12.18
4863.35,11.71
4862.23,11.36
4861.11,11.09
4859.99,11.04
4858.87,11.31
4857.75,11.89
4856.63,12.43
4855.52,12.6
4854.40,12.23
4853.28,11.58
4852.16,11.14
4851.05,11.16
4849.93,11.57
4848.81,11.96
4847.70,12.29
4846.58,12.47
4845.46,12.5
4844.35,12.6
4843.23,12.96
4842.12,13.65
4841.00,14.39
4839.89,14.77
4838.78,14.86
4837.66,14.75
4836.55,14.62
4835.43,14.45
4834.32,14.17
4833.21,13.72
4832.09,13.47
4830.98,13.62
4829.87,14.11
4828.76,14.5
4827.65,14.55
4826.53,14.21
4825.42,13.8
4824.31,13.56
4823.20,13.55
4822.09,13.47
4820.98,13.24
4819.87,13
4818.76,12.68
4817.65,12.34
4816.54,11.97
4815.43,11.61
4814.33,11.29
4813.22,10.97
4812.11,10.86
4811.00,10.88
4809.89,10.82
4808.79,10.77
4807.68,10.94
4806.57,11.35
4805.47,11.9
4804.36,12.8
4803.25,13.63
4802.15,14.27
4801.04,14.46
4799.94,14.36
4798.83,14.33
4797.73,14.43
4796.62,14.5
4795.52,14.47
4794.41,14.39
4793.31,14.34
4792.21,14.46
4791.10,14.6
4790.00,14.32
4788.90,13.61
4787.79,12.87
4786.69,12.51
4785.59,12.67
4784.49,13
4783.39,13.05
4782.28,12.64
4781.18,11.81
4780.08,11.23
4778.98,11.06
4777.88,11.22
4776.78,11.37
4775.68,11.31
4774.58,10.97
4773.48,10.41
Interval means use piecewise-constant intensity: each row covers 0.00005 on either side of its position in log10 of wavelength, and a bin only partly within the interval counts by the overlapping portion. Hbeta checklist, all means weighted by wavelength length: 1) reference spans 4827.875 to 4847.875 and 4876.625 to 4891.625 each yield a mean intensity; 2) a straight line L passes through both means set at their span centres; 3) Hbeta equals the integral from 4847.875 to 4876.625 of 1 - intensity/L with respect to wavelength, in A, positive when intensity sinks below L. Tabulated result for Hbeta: 3.4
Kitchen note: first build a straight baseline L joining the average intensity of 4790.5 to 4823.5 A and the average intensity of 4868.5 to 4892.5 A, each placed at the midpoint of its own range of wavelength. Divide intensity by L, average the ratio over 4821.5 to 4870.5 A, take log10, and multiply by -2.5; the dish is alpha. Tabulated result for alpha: 0.04 mag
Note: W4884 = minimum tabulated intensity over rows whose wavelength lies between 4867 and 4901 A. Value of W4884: 12.83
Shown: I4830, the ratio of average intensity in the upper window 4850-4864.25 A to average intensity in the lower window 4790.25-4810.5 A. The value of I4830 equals 0.87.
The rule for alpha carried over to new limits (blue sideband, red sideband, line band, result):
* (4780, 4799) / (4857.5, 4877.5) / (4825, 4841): -0.10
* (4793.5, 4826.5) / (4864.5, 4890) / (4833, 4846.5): -0.06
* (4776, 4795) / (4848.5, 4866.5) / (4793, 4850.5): -0.07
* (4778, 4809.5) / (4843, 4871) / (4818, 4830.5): -0.09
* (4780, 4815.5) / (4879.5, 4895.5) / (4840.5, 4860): 0.14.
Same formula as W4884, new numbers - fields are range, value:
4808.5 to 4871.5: 10.77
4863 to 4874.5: 11.71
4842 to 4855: 11.14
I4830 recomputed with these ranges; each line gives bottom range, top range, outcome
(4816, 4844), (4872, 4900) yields 1.05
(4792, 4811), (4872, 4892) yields 1.07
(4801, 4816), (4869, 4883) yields 1.17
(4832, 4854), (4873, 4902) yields 1.11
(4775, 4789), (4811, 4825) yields 1.02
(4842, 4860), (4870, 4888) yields 1.15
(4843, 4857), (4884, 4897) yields 1.22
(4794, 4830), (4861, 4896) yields 1.06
